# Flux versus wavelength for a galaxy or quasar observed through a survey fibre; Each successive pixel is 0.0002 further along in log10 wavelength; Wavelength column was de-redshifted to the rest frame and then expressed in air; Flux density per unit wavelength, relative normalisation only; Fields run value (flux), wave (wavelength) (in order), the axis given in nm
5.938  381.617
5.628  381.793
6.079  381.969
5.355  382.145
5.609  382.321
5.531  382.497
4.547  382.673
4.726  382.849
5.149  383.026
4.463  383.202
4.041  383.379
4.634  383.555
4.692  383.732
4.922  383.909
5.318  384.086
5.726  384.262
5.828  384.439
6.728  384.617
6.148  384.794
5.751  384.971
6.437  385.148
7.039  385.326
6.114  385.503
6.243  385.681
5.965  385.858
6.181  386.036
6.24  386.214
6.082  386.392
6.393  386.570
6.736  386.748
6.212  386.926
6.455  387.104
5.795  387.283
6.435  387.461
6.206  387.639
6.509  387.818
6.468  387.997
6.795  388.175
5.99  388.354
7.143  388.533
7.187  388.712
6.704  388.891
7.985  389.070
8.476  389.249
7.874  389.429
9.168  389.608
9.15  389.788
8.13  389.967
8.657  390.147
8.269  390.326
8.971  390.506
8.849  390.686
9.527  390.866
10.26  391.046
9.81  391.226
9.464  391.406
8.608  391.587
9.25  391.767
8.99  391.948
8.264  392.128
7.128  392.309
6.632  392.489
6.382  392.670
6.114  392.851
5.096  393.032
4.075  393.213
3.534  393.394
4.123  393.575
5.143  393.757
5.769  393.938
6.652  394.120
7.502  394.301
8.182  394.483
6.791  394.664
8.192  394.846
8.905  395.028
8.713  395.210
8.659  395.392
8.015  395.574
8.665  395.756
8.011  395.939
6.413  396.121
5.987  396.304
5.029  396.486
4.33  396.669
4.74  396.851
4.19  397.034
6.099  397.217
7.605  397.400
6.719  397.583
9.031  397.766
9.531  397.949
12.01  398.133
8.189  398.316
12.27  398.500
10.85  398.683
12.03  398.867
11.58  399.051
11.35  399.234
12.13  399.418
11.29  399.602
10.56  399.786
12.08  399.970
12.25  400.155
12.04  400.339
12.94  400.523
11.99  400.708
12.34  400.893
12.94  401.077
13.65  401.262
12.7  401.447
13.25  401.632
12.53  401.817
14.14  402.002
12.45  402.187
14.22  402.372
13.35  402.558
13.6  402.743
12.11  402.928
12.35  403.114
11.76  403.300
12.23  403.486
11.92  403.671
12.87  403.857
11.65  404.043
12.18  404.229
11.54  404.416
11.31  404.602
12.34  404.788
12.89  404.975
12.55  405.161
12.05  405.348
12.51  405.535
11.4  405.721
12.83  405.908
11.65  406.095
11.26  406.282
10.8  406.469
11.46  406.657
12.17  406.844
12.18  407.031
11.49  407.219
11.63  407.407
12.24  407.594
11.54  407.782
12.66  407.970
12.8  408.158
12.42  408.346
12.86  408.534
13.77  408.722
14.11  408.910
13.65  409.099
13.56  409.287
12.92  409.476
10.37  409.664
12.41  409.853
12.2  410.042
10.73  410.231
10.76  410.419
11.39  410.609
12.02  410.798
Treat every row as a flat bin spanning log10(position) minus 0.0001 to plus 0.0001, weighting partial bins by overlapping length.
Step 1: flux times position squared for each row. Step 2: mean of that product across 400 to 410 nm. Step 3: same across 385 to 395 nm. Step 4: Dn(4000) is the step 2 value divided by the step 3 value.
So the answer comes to 1.9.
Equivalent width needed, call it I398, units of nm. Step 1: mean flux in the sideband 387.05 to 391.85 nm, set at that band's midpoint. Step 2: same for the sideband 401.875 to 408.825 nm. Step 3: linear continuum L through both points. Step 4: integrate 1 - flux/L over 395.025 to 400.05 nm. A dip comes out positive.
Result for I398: 0.73 nm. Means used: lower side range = 7.94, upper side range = 12.3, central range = 8.75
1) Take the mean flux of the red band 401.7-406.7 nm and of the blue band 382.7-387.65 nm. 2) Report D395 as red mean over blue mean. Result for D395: 2.13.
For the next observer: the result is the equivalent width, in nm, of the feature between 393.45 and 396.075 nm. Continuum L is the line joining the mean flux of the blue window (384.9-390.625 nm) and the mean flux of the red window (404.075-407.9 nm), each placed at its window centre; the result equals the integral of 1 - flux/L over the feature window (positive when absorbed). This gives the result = 0.47 nm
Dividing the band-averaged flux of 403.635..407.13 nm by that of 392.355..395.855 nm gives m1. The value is 1.8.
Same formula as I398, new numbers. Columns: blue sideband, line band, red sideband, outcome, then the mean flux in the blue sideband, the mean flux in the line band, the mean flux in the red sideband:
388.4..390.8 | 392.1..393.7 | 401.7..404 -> 0.635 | 8.17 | 5.59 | 12.8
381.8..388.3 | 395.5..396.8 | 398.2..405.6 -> 0.448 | 5.82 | 6.56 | 12.2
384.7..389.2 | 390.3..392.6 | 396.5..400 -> -0.378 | 6.47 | 8.76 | 9.16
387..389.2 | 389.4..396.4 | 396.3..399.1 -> -0.244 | 6.67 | 7.63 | 8.16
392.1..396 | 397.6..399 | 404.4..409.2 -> -0.282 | 6.81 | 10.4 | 12.3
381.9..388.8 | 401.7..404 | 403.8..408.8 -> -0.354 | 5.9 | 12.8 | 12.1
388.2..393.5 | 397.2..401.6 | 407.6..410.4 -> -0.479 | 7.76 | 11.1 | 12.5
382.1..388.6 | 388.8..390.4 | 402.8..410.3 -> -0.255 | 5.86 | 8.27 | 12.2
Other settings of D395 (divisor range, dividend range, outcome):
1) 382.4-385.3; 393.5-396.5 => 1.35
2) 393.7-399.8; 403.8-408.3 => 1.45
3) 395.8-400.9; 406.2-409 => 1.31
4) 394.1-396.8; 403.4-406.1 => 1.66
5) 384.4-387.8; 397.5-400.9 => 1.77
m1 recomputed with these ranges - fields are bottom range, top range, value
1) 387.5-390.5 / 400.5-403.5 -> 1.70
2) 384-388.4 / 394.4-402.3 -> 1.58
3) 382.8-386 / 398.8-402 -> 2.20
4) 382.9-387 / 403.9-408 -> 2.06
